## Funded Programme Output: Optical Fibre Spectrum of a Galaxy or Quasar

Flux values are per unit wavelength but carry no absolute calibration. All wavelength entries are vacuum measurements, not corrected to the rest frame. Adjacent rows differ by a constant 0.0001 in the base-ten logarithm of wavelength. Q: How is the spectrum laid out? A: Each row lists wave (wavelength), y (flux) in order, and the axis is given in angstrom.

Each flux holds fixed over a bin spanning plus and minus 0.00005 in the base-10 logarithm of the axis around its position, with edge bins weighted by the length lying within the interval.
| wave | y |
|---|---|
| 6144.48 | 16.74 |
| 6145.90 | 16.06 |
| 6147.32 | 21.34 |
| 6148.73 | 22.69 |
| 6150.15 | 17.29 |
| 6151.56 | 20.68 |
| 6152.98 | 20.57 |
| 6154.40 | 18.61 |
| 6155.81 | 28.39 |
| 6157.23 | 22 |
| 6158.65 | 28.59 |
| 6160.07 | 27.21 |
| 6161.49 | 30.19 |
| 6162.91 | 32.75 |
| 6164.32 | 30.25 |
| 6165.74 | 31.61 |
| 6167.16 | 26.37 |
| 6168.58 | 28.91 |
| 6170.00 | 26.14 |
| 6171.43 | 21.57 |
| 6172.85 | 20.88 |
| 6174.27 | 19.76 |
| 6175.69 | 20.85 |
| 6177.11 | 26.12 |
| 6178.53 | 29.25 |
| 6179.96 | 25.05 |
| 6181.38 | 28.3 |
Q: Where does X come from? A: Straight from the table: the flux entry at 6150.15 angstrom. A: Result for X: 17.29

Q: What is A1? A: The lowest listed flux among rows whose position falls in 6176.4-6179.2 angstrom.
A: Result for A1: 26.12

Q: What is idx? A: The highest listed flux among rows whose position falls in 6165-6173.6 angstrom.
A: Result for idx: 31.61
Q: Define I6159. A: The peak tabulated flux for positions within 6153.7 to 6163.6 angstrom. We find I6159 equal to 32.75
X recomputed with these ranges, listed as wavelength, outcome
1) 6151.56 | 20.68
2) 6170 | 26.14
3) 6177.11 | 26.12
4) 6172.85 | 20.88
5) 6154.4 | 18.61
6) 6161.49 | 30.19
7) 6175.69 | 20.85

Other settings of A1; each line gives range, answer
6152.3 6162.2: 18.61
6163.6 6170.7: 26.14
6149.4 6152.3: 17.29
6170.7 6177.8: 19.76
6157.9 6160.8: 27.21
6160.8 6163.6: 30.19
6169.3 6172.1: 21.57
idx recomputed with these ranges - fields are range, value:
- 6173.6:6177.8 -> 26.12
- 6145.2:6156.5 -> 28.39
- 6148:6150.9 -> 22.69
